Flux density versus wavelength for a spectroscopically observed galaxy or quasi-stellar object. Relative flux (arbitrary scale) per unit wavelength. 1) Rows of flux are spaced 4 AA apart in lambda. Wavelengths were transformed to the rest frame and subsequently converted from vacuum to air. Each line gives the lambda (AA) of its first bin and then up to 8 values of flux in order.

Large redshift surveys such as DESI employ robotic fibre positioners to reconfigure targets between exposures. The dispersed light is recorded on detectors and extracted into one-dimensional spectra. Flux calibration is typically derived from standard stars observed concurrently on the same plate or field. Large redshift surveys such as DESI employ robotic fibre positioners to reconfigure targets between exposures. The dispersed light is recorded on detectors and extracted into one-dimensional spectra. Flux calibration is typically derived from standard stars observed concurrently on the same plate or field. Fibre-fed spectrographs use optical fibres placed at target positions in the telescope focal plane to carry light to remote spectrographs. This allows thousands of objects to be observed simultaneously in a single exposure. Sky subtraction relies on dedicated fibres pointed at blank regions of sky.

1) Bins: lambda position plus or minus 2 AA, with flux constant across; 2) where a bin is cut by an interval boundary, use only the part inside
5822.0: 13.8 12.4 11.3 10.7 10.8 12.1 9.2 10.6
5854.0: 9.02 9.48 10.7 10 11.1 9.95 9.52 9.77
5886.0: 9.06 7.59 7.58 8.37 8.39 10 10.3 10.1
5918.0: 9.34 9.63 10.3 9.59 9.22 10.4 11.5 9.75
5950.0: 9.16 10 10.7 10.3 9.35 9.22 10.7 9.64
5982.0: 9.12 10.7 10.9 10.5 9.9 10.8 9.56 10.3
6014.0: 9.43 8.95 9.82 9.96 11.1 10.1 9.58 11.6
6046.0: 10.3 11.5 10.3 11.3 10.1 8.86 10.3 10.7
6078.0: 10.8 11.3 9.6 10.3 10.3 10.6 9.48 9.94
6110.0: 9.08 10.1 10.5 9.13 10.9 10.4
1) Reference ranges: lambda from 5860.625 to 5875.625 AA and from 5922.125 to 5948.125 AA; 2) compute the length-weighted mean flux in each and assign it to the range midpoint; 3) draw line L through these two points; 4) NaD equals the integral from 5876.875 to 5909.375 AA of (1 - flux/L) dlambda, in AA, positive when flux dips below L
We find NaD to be 4.7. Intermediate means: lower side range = 10.4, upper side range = 10.1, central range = 8.83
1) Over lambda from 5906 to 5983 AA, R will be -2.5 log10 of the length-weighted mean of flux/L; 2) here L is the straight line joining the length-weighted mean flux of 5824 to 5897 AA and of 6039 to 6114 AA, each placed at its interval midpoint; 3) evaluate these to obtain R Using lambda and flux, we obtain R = 0.02 mag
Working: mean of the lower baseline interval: 10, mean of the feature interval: 9.92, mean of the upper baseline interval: 10.3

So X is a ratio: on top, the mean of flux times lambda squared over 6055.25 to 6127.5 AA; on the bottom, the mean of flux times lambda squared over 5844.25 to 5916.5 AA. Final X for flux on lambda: 1.2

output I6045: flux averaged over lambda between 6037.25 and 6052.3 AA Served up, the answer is 10.8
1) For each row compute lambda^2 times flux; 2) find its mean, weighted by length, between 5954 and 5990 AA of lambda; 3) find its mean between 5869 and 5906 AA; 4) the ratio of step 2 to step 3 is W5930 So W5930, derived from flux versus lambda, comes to 1.14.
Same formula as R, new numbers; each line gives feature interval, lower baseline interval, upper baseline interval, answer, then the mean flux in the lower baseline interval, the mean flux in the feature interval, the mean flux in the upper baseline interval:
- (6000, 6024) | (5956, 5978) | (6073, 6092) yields 0.04 mag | 10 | 9.81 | 10.5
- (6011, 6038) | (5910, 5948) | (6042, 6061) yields 0.09 mag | 10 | 9.89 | 10.9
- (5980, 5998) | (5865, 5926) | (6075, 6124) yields -0.06 mag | 9.4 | 10.3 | 10.1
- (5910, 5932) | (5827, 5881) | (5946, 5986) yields 0.02 mag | 10.4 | 9.84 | 9.84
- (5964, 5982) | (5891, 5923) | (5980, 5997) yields 0.04 mag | 9.15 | 9.66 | 10.3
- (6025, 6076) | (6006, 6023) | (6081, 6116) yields -0.07 mag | 9.61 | 10.4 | 10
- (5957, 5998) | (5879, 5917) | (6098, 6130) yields -0.08 mag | 9.04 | 10.1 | 9.95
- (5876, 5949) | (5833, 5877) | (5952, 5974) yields 0.07 mag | 10.3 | 9.46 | 9.99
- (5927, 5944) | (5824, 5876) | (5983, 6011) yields 0.03 mag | 10.6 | 10.2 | 10.3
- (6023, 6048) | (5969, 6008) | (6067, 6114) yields -0.03 mag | 10.1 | 10.4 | 10.2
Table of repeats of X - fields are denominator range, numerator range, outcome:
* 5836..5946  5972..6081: 1.10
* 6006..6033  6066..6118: 1.05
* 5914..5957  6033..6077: 1.10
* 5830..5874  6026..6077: 1.08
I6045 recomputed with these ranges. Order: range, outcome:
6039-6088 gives 10.5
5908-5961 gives 10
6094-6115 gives 9.87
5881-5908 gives 8.64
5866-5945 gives 9.58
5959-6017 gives 10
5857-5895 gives 9.52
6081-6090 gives 10.3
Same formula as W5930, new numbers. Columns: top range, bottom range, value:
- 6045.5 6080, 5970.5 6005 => 1.05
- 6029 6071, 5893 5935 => 1.16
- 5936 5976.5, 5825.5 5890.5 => 1.02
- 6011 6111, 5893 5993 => 1.08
